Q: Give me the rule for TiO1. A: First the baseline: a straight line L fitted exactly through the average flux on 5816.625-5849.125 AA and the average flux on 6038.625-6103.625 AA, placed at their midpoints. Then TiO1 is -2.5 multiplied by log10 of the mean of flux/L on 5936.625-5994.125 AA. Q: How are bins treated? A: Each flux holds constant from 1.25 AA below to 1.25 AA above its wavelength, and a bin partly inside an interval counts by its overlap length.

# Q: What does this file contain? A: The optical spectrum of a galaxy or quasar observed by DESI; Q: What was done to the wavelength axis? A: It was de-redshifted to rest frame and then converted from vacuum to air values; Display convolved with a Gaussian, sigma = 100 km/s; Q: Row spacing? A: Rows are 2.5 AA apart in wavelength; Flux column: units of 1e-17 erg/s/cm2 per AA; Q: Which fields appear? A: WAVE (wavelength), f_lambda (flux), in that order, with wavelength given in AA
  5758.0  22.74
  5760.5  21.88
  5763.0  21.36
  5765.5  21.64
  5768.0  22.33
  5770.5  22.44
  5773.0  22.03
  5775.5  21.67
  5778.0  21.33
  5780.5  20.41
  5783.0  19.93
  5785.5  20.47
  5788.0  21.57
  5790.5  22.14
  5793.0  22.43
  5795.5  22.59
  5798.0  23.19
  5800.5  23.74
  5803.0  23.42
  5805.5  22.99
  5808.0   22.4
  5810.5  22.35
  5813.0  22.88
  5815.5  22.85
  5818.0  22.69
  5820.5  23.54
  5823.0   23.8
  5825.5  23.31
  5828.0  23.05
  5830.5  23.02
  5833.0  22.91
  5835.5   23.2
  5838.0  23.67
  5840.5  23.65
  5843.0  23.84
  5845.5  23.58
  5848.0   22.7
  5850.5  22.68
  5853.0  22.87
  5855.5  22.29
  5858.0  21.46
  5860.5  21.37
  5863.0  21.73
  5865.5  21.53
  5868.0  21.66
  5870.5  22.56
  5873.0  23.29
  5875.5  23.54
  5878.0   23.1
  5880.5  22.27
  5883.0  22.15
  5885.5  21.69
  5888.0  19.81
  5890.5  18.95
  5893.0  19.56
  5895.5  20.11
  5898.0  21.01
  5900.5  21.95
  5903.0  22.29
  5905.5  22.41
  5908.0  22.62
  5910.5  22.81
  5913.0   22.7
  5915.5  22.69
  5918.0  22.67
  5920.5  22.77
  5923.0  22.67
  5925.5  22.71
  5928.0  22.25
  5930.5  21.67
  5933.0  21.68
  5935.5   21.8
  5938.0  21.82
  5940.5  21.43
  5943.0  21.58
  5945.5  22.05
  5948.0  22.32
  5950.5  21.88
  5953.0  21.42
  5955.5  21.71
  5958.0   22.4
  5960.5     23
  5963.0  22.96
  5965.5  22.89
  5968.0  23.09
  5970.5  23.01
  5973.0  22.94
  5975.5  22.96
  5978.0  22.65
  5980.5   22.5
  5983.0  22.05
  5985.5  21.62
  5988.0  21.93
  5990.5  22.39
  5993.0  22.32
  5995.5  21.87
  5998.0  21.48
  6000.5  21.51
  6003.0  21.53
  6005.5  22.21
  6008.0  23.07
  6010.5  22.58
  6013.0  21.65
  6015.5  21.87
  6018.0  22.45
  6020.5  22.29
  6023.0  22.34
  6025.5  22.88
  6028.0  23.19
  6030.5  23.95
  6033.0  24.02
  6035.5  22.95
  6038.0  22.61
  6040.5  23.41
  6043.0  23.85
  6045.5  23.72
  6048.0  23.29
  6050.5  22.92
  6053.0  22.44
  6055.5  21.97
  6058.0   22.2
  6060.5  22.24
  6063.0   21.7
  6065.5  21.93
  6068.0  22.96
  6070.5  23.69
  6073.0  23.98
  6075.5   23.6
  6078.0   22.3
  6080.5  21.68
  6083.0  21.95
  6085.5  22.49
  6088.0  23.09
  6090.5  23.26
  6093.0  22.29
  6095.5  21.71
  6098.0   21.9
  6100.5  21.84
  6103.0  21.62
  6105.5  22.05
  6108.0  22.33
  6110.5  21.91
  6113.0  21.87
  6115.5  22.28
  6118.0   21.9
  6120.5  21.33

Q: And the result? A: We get 0.030 mag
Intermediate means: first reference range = 23.3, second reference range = 22.6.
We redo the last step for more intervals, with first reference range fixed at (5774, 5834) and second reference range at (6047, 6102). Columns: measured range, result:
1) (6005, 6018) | 0.01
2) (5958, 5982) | -0.02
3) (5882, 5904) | 0.08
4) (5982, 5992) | 0.02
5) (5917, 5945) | 0.02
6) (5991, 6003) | 0.03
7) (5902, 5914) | 0.00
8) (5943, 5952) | 0.02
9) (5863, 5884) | 0.00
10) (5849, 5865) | 0.02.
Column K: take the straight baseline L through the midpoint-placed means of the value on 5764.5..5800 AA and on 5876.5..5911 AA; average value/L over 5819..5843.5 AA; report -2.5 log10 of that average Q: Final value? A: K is -0.08 mag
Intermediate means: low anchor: 21.8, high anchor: 21.5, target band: 23.4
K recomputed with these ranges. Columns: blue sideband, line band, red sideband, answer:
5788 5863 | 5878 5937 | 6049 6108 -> 0.04 mag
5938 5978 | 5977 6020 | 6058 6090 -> 0.02 mag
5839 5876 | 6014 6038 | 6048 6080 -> -0.01 mag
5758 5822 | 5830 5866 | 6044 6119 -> -0.02 mag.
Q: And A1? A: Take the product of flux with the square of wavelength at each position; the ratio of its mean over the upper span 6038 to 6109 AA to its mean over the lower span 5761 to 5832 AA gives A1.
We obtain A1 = 1.11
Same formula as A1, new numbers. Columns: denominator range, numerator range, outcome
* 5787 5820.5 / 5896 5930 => 1.02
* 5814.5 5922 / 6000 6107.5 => 1.07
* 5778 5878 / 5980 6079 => 1.07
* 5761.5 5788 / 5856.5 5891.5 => 1.06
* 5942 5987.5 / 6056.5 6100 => 1.04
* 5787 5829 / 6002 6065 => 1.07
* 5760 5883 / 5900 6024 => 1.04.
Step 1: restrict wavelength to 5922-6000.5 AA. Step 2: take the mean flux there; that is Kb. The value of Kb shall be 22.2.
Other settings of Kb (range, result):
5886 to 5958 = 21.8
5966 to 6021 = 22.3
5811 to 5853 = 23.2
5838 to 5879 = 22.6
